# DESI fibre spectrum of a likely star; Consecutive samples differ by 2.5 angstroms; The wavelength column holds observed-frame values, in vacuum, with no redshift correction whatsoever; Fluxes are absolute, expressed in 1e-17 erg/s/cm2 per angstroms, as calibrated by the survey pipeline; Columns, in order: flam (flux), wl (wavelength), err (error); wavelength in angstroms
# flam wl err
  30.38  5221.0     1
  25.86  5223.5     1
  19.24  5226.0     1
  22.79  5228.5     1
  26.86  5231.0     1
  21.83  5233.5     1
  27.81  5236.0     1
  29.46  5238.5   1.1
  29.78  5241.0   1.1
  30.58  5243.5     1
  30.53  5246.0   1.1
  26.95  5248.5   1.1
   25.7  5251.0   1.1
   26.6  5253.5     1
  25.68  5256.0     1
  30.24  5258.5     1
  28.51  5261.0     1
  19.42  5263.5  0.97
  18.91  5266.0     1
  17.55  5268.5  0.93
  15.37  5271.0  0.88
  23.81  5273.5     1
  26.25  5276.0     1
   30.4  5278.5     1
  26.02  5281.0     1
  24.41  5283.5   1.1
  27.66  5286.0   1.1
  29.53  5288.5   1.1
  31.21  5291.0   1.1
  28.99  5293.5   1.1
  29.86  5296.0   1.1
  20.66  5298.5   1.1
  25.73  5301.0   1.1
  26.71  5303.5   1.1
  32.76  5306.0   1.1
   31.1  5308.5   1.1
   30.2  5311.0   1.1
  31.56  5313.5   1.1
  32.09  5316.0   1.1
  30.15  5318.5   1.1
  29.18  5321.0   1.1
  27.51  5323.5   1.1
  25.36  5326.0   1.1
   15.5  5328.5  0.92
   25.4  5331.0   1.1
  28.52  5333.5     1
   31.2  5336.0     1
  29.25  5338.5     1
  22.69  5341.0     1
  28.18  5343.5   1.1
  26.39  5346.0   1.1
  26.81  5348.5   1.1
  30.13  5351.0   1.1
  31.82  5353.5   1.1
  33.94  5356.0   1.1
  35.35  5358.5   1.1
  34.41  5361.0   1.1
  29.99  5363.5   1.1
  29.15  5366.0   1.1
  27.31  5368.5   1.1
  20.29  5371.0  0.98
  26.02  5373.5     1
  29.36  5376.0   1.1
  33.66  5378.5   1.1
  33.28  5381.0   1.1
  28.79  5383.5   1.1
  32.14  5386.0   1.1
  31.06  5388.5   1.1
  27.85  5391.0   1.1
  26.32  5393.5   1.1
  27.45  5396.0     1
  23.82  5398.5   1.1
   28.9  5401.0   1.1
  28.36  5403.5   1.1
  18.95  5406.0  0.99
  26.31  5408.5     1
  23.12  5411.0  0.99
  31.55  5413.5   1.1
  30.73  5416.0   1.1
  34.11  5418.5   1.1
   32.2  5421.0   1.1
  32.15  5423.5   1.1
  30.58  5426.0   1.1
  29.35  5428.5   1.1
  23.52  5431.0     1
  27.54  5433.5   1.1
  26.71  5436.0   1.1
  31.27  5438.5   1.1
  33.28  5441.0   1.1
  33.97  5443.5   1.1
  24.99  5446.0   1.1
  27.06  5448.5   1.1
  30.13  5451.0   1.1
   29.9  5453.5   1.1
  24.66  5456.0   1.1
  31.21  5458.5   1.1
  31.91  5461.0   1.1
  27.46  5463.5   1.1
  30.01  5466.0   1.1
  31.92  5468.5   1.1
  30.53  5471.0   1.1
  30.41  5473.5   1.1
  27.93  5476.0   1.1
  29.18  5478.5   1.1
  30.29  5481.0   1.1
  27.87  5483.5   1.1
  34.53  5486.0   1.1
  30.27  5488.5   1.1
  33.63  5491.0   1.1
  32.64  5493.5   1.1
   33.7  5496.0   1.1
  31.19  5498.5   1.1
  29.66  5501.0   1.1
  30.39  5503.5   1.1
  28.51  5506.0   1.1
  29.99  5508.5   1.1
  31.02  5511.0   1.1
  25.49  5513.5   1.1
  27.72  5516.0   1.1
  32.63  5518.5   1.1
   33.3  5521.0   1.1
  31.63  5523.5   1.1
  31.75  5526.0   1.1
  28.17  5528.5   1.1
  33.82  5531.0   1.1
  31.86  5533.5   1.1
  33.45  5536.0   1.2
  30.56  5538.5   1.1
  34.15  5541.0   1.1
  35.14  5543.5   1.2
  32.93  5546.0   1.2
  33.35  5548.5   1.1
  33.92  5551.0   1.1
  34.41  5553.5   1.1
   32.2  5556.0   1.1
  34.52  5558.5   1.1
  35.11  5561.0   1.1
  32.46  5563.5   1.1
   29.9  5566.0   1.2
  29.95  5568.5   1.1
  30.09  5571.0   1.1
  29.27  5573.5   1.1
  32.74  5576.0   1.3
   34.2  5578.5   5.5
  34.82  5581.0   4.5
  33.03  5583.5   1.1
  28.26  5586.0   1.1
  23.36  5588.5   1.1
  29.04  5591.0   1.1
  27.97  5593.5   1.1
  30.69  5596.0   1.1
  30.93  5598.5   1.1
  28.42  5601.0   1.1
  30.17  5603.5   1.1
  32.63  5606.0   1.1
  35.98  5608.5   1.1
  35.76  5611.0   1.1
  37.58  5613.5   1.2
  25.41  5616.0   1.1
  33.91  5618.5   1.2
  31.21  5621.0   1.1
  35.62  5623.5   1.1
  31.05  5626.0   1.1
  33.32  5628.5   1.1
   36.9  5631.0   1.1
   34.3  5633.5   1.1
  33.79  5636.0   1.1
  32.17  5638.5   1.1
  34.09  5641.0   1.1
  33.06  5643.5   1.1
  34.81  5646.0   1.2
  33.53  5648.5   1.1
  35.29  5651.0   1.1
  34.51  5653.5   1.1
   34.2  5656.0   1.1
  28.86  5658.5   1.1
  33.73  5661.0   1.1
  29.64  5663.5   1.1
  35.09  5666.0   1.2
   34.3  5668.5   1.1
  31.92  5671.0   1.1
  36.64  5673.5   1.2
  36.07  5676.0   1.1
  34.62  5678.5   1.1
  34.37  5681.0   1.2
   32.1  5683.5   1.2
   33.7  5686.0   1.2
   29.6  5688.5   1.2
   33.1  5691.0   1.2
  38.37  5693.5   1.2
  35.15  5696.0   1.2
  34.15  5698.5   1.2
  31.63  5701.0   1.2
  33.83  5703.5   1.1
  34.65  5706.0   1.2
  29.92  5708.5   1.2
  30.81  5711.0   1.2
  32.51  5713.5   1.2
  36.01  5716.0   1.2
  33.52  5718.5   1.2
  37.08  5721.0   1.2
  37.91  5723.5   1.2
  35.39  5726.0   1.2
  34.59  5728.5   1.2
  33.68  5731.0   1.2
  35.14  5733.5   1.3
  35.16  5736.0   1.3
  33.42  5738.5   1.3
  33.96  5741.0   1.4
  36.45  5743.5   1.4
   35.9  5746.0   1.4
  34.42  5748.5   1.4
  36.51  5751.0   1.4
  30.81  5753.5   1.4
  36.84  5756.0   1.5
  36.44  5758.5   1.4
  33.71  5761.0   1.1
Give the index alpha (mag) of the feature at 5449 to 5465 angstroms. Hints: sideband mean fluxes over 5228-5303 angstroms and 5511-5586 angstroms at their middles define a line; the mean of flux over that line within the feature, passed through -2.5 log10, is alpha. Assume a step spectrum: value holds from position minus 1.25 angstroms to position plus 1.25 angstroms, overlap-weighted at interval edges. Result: 0.036 mag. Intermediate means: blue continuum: 26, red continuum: 32.1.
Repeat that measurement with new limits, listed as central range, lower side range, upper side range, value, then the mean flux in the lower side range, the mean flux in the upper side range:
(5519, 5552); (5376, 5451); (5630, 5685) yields -0.042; 29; 33.8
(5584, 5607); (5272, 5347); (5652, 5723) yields 0.107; 27.6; 33.6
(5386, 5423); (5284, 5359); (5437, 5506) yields 0.050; 28.4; 30.3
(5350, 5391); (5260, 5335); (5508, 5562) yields -0.082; 26.4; 32.2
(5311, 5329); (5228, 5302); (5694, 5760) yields -0.041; 26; 34.5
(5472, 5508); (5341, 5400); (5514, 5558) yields 0.026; 29.1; 32.3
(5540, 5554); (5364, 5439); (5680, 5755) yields -0.098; 28.4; 34.1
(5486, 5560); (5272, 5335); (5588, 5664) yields -0.033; 27.6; 32.4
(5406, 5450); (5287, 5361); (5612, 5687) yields 0.043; 28.6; 33.5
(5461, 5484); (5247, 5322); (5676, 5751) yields 0.013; 26.8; 34.2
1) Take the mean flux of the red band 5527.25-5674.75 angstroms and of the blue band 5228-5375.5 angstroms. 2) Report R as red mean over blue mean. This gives 1.19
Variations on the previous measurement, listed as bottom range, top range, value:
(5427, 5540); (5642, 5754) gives 1.13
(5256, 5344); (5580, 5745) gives 1.25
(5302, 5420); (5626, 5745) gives 1.19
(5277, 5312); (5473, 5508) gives 1.09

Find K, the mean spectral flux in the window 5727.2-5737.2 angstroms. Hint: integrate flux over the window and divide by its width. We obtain 34.6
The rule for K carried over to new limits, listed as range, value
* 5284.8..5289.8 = 28.6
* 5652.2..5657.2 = 34.4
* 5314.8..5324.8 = 29.7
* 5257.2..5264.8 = 26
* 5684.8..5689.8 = 31.6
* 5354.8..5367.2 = 32.6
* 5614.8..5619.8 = 29.7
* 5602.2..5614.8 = 34.4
